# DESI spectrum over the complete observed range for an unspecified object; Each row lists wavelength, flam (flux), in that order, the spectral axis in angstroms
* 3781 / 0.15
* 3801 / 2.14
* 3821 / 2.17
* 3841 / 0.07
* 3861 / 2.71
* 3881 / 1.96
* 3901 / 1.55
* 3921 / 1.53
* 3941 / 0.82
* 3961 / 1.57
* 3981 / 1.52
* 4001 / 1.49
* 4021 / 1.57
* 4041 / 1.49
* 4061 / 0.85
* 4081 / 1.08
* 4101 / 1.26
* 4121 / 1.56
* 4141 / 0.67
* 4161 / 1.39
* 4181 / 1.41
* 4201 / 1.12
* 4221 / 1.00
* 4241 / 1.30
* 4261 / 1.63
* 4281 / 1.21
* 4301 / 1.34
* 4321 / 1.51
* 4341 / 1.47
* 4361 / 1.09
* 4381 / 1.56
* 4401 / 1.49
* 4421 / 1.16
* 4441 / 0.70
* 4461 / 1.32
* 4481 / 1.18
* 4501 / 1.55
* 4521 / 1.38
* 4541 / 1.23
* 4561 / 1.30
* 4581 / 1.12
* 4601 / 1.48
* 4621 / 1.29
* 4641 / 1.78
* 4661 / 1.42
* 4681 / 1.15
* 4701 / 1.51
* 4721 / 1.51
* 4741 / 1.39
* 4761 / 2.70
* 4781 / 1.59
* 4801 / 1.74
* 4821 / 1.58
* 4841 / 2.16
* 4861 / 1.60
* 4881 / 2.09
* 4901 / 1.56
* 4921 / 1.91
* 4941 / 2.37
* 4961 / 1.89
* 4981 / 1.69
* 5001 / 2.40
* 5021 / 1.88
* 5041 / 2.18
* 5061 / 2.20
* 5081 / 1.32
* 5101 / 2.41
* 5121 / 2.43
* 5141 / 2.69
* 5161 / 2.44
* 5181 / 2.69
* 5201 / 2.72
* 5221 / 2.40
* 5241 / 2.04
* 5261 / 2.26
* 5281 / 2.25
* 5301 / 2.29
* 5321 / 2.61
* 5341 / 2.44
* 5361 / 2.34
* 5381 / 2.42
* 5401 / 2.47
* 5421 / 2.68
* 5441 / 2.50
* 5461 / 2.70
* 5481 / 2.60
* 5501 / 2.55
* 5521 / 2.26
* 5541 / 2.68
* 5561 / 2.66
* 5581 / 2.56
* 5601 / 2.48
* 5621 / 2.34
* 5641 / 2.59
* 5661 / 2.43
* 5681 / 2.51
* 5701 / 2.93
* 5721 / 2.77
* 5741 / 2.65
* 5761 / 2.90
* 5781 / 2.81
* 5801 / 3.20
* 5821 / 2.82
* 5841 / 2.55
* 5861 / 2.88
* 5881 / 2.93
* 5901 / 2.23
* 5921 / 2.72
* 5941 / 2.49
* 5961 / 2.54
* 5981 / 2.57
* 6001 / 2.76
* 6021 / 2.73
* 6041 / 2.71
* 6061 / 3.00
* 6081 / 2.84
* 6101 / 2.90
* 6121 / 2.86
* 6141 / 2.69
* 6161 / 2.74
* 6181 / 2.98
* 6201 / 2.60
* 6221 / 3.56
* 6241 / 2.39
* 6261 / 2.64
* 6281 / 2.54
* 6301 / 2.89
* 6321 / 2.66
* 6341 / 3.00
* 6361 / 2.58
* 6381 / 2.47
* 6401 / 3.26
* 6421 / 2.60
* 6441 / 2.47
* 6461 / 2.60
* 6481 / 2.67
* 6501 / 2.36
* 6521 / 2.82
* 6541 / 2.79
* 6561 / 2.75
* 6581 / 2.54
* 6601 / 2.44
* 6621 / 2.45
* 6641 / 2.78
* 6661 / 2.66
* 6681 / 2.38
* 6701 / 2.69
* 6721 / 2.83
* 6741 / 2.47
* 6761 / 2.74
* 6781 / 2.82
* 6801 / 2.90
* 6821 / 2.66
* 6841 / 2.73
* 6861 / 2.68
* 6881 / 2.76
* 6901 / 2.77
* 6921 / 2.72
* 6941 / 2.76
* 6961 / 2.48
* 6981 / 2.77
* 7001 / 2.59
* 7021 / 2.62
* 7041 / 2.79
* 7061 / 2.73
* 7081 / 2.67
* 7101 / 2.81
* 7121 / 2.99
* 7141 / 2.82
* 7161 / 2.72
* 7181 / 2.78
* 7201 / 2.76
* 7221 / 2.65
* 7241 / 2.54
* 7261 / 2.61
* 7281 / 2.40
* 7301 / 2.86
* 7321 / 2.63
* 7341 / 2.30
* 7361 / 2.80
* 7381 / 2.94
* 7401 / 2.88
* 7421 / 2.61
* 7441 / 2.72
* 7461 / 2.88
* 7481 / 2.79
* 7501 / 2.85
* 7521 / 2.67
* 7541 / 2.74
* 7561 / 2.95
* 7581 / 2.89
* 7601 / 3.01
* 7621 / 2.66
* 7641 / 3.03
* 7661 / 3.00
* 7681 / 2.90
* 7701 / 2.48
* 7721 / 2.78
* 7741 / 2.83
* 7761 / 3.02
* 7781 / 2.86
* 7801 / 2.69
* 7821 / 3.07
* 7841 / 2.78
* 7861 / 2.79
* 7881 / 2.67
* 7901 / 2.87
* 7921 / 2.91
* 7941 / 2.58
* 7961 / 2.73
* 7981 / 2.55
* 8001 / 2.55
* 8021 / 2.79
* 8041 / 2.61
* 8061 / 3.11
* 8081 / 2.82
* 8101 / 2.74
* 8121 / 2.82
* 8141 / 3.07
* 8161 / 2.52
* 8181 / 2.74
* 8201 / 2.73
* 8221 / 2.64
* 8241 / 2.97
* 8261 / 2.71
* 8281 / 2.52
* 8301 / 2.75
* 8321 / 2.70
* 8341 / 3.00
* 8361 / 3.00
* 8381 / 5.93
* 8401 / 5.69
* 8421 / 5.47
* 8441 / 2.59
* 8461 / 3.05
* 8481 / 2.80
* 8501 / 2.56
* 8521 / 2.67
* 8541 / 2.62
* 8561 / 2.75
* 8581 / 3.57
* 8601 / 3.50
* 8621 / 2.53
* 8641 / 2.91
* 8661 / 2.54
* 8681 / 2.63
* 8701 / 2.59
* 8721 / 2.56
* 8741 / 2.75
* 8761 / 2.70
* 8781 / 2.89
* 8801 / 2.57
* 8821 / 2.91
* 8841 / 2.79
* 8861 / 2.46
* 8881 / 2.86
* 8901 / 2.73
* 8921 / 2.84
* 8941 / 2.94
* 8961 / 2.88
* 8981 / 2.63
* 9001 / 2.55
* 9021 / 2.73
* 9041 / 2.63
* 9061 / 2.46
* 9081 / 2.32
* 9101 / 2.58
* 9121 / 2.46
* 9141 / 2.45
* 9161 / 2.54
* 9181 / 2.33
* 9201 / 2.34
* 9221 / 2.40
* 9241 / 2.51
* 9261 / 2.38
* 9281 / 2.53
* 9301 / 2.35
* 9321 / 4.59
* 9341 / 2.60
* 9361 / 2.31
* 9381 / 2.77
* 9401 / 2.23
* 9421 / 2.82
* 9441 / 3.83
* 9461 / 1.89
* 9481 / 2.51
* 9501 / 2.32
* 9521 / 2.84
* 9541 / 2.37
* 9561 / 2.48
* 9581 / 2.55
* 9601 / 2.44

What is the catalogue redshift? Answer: 0.278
